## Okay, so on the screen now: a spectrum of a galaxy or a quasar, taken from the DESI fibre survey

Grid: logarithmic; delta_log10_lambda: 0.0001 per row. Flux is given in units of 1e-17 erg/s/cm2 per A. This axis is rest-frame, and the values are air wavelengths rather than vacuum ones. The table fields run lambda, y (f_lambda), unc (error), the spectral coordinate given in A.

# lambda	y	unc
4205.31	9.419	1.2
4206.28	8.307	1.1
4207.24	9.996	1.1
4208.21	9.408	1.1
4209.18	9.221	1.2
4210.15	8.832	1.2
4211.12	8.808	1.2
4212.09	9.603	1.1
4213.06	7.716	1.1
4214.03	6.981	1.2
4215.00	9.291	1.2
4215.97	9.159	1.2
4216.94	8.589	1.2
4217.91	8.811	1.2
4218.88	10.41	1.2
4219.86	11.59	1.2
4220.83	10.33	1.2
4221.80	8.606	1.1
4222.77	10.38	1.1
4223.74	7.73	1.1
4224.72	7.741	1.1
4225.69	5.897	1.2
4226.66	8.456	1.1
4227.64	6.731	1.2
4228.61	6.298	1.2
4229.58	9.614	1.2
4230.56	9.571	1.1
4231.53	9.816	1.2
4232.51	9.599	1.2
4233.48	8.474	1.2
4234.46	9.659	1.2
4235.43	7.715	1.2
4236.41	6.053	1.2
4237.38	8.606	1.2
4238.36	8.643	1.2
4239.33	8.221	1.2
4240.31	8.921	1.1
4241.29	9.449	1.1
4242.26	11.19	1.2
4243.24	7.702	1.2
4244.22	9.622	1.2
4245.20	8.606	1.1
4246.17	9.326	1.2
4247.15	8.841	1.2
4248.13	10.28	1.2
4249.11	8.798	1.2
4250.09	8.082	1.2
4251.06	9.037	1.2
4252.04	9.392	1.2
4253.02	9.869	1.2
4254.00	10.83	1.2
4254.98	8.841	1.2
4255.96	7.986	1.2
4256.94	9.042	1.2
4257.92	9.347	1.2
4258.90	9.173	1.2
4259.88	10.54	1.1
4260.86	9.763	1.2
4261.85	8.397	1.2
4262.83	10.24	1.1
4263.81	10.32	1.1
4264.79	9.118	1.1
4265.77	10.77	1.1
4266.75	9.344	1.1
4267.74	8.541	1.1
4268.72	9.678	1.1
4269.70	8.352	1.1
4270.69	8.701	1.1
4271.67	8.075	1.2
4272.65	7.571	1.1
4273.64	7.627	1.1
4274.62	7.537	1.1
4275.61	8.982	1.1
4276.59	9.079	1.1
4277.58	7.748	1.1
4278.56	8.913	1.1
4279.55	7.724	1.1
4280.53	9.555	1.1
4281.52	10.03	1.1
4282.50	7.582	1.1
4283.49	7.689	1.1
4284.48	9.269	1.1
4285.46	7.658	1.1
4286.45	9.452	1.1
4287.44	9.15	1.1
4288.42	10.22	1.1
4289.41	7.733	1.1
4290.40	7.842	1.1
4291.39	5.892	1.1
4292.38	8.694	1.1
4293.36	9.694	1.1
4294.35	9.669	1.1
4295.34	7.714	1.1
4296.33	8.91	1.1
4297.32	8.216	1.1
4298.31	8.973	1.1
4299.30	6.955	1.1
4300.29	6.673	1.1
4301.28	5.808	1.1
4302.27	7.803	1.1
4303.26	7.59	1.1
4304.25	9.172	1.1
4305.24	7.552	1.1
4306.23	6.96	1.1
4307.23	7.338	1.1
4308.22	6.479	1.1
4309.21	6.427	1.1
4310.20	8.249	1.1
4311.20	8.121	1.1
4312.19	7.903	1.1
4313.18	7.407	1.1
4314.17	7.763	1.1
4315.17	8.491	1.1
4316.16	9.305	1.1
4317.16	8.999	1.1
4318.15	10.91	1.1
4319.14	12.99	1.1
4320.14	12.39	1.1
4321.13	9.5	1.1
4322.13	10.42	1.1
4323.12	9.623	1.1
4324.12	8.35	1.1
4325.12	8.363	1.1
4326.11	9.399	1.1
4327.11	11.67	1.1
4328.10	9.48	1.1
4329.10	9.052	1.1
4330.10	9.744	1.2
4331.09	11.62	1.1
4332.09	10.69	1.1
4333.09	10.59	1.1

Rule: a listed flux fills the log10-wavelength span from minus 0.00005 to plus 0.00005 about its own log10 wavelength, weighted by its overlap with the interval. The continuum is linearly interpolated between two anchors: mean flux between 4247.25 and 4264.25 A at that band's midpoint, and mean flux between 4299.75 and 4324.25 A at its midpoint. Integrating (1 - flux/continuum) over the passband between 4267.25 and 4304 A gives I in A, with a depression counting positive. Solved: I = 2.5 A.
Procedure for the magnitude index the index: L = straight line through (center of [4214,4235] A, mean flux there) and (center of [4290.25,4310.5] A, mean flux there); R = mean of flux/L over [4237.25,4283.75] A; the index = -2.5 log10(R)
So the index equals -0.086 mag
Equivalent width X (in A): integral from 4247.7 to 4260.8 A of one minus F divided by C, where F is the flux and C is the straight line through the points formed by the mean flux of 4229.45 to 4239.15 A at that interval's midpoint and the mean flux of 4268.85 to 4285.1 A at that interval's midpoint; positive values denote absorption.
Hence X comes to -1.1 A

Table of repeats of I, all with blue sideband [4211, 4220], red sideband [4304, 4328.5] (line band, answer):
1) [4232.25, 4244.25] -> 0.4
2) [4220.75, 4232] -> 0.8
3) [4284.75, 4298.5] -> 0.6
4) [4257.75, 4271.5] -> -0.7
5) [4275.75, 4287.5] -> 0.4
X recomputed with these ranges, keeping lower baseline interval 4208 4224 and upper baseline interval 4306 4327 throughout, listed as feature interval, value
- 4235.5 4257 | 0.33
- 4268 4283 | 0.88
